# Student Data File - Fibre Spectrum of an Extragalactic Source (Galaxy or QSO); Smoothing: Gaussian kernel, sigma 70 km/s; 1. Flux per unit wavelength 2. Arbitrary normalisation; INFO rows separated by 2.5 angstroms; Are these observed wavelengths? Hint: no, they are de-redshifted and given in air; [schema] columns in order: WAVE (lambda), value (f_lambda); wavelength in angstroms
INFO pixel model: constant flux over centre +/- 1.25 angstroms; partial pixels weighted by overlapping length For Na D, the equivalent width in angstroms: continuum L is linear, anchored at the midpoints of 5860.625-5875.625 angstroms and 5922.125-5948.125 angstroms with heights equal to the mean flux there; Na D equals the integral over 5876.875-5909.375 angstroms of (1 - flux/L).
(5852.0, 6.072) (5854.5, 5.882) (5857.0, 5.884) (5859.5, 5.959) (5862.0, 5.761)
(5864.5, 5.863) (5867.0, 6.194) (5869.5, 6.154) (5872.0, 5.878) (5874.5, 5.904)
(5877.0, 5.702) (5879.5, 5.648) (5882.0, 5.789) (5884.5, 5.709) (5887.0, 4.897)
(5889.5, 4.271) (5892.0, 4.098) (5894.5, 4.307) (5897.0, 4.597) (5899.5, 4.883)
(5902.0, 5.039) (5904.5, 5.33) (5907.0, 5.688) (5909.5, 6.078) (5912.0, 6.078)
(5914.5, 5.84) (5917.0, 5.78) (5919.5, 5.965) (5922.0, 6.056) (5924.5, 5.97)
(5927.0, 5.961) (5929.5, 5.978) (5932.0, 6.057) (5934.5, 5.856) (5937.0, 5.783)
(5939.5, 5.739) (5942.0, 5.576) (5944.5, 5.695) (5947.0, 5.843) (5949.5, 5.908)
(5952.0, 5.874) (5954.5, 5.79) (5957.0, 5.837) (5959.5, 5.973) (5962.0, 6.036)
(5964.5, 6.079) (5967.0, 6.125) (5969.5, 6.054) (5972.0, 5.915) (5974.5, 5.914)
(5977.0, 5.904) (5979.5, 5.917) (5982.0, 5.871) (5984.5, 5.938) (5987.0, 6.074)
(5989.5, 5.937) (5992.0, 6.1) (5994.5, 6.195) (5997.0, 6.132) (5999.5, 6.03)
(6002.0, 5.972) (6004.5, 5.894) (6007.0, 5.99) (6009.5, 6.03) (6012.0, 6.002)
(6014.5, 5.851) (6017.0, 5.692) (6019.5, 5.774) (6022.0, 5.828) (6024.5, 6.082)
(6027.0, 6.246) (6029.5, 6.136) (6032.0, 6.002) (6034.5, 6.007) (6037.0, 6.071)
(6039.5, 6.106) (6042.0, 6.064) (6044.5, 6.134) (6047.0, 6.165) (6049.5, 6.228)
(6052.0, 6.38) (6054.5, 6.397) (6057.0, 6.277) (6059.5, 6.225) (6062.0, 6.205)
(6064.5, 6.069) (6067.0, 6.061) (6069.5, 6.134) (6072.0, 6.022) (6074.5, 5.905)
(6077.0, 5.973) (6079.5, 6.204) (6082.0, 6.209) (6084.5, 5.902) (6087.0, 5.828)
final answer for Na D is 4.6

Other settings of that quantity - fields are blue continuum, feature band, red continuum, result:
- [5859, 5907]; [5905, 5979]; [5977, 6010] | -2.59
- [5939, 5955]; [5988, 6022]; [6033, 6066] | 0.21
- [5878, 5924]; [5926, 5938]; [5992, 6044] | -0.88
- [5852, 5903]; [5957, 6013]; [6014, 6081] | -1.46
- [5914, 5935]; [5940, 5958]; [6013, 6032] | 0.49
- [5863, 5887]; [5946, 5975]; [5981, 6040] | -0.08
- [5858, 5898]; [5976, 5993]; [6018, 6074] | -0.29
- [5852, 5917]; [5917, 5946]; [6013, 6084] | -1.00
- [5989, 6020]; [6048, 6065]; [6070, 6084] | -0.64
